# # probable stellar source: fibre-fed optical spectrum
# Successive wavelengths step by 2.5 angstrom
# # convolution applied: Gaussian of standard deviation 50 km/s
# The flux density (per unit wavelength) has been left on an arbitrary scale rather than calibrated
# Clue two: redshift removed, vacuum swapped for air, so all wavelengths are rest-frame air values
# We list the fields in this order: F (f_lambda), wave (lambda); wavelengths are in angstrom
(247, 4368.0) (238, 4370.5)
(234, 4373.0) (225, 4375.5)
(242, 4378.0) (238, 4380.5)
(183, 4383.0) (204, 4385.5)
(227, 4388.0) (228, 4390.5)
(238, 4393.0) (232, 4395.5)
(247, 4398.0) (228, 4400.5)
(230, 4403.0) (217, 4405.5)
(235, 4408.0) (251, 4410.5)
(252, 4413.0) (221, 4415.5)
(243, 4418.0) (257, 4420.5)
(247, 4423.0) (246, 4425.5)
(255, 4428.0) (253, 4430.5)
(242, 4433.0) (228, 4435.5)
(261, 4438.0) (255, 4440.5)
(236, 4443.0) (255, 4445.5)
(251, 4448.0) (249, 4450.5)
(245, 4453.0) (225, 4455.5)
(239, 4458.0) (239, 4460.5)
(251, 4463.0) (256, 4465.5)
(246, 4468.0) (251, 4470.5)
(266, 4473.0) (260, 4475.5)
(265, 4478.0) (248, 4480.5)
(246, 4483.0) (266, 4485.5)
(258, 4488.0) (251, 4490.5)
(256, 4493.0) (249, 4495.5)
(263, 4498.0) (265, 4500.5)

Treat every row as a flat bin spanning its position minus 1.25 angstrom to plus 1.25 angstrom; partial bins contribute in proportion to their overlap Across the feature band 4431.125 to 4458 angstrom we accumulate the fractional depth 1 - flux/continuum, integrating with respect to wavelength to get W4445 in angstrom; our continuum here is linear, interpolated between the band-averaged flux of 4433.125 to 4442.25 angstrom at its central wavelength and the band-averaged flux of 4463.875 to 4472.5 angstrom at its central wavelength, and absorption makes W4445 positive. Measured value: 0.4 angstrom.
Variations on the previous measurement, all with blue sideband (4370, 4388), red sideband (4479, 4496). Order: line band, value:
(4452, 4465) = 0.3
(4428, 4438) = -0.3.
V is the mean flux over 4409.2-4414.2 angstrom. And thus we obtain 251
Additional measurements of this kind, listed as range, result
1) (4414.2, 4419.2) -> 232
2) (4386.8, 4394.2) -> 231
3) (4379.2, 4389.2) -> 213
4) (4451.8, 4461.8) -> 237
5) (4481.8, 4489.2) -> 257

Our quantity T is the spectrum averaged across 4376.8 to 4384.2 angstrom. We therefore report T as 221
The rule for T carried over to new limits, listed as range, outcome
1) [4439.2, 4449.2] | 249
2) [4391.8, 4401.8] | 236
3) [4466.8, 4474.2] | 254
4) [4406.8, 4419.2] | 240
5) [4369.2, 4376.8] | 232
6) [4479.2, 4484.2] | 247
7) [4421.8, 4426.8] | 247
